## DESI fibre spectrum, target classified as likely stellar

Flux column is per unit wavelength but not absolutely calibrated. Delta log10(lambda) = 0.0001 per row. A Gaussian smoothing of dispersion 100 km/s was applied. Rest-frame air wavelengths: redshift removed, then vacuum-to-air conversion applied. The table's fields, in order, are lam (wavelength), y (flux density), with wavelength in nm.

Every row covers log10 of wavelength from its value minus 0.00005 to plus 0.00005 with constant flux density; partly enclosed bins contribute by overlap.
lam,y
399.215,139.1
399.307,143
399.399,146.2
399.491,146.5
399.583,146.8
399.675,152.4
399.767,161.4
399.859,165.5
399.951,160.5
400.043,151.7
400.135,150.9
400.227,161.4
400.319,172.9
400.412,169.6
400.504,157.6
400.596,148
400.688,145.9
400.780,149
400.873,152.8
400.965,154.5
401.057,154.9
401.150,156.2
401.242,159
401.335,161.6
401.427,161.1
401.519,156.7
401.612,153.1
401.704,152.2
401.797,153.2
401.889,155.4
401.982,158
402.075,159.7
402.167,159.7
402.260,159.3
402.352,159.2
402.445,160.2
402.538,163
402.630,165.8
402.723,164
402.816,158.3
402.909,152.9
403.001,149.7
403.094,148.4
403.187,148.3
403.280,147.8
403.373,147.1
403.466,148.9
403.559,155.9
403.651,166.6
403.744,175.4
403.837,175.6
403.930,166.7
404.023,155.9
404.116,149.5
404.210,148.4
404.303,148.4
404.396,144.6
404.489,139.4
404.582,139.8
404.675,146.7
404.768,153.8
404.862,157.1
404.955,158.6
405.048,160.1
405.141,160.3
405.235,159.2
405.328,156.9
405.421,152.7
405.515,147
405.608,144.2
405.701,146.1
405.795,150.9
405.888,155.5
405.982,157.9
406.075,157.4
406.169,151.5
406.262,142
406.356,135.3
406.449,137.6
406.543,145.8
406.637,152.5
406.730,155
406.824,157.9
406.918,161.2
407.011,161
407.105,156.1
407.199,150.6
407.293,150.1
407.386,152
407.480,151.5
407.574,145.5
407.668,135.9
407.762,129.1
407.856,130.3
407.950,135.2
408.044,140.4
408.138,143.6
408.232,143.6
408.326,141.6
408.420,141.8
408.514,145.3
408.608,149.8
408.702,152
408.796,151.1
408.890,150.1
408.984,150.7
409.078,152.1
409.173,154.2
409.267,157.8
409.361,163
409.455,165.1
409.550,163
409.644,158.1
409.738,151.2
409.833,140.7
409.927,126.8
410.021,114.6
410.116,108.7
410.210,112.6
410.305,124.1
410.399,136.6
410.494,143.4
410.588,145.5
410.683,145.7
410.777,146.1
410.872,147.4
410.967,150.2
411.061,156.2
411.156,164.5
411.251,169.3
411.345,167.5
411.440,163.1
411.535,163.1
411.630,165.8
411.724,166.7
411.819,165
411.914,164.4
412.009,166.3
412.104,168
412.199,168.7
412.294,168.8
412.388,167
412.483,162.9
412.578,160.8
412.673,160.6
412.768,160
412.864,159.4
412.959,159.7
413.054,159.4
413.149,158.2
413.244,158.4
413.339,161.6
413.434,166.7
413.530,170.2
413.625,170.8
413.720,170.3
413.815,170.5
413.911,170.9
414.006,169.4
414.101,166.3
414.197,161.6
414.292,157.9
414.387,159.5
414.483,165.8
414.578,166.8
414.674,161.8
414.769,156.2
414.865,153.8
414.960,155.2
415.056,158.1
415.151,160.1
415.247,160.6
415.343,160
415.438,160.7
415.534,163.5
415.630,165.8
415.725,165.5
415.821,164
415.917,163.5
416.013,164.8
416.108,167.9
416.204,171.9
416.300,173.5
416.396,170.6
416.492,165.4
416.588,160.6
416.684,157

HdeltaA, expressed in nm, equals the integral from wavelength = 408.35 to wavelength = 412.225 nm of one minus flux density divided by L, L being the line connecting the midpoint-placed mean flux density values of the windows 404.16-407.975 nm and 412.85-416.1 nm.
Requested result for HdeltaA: 0.13 nm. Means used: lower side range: 149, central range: 151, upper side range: 163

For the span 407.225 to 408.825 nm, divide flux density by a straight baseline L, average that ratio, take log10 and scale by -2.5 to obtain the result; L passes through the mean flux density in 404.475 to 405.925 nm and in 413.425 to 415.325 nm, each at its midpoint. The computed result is 0.09 mag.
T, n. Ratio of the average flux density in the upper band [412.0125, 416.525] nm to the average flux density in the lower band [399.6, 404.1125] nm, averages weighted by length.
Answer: 1.0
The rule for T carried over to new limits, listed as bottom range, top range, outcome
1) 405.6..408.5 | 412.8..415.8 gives 1.11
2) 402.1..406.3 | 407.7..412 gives 0.96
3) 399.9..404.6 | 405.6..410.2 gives 0.94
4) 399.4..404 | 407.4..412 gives 0.94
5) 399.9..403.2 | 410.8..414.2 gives 1.04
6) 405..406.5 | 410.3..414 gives 1.06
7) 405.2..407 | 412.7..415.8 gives 1.08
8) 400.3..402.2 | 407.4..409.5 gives 0.94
